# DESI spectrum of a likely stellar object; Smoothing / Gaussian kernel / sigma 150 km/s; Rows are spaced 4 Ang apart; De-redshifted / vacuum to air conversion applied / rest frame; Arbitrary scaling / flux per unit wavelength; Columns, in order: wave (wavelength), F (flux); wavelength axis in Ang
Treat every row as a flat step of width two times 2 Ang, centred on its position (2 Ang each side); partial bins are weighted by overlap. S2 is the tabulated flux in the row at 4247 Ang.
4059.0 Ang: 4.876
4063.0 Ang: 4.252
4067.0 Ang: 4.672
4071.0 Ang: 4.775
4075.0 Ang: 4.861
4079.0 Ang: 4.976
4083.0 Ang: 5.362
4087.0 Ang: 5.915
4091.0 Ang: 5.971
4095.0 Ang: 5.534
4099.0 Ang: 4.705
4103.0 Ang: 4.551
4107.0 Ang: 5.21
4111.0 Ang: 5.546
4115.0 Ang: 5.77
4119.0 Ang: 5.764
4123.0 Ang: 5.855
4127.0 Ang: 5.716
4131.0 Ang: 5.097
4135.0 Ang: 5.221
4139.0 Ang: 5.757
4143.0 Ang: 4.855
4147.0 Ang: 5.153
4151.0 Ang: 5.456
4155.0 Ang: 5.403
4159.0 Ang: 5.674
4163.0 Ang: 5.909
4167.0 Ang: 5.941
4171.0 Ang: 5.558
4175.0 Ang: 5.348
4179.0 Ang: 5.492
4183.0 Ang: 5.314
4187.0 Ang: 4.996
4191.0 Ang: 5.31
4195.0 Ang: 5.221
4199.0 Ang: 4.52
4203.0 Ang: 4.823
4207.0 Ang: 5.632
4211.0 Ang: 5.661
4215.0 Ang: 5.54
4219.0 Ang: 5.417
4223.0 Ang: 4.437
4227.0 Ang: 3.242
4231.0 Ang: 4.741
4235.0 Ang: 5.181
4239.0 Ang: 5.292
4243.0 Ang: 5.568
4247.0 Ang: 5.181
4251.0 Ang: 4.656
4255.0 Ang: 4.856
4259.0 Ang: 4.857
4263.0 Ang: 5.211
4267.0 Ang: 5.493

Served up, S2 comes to 5.181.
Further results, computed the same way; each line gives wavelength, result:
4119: 5.764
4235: 5.181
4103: 4.551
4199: 4.52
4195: 5.221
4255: 4.856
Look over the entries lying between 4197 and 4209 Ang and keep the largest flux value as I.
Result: 5.632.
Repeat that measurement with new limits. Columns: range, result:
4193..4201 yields 5.221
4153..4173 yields 5.941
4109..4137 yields 5.855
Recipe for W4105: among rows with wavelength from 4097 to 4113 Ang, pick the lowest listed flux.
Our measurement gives 4.551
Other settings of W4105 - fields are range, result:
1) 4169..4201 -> 4.52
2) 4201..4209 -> 4.823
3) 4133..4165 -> 4.855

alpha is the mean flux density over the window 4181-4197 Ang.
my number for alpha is 5.21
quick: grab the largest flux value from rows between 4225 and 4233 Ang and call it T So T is 4.741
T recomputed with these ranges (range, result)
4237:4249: 5.568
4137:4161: 5.757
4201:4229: 5.661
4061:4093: 5.971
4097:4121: 5.77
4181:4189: 5.314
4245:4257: 5.181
